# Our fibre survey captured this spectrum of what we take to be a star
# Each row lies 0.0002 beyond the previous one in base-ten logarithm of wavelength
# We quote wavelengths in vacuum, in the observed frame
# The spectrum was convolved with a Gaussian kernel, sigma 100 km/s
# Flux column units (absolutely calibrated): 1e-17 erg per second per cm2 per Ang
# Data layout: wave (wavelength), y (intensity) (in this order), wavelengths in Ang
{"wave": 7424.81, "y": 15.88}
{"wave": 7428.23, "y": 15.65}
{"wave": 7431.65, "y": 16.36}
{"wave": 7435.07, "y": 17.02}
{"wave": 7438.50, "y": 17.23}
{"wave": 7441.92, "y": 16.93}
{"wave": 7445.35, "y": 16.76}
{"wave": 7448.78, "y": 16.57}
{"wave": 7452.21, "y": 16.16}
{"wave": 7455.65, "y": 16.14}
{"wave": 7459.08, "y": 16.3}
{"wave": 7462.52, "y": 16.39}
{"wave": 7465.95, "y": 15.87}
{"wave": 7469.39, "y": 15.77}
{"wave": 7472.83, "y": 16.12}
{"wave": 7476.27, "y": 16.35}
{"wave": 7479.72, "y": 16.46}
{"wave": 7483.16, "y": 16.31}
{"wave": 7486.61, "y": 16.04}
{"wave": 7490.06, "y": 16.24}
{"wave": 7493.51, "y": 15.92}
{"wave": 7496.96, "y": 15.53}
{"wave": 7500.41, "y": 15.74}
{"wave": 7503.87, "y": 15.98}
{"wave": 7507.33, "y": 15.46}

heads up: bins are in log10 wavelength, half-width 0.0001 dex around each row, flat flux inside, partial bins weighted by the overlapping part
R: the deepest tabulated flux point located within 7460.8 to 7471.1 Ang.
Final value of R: 15.77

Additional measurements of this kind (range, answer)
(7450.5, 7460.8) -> 16.14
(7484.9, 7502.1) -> 15.53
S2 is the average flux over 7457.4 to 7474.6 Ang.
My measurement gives 16.1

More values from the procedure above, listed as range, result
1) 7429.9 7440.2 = 16.9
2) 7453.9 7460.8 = 16.2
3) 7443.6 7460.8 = 16.4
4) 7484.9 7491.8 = 16.1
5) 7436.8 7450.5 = 16.9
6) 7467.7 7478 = 16.1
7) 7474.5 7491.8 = 16.3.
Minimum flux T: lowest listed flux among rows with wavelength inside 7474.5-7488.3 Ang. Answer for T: 16.04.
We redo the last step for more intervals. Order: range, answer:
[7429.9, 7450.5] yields 16.36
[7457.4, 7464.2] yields 16.3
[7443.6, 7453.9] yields 16.16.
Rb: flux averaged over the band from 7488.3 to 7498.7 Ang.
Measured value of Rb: 15.9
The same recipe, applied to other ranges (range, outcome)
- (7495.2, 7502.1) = 15.6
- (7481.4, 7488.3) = 16.2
